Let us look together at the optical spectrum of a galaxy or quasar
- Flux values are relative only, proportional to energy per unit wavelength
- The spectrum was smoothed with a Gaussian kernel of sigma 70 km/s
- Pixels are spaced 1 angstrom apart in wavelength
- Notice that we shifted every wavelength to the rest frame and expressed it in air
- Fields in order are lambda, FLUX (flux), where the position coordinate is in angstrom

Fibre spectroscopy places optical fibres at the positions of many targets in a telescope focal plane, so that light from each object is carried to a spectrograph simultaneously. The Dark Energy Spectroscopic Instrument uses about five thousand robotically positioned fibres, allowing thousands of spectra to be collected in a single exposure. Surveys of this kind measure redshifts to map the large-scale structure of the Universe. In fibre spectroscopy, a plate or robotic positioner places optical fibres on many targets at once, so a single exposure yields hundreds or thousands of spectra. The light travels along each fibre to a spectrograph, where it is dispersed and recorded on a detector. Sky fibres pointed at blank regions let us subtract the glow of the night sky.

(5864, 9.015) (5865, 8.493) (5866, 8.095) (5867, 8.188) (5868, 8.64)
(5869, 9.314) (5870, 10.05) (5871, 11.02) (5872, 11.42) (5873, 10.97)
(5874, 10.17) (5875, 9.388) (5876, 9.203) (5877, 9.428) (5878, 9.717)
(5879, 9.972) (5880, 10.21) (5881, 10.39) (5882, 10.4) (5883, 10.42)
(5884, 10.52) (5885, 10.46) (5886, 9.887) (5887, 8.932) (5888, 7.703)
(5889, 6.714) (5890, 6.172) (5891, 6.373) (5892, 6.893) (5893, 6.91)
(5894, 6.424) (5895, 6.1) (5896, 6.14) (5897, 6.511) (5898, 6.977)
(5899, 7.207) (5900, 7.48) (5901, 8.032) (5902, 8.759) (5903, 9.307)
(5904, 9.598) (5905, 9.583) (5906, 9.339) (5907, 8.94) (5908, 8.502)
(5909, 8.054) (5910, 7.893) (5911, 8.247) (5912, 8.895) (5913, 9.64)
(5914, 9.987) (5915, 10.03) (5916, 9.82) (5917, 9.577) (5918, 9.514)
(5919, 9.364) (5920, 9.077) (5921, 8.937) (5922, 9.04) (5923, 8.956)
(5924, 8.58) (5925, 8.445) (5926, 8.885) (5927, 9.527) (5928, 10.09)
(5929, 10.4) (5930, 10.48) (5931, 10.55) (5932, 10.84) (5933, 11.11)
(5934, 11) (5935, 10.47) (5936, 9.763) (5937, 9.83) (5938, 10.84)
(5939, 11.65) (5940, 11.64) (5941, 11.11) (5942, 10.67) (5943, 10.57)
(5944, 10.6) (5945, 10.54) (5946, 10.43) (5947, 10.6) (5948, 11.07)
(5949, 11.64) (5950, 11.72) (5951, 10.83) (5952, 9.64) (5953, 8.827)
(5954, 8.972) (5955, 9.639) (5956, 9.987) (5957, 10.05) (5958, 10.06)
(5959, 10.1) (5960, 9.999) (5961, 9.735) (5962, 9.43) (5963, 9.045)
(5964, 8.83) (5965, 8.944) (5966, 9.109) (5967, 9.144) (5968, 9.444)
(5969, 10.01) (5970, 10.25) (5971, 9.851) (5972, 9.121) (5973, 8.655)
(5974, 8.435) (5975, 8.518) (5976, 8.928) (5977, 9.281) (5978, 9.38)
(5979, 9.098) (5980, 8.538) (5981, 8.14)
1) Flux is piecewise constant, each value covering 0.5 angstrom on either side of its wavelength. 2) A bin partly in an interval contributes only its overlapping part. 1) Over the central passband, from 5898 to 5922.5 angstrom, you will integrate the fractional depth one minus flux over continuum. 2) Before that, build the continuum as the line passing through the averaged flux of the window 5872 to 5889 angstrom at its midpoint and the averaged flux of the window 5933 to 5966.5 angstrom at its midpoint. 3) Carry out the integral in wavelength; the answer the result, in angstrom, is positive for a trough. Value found 2.66 angstrom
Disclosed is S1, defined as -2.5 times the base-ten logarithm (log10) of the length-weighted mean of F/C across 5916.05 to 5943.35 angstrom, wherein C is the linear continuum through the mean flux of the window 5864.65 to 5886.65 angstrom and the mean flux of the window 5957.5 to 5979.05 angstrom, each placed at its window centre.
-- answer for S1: -0.05 mag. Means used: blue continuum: 9.84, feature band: 10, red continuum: 9.34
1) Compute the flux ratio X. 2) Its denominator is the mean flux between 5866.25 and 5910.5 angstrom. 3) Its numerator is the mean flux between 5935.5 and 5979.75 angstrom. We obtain 1.1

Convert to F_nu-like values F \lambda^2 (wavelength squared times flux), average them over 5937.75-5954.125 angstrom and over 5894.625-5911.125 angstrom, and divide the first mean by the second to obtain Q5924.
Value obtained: 1.35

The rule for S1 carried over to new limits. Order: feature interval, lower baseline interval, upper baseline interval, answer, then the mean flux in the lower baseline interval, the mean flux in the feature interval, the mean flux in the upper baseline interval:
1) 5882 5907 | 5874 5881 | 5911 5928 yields 0.18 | 9.74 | 8.08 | 9.26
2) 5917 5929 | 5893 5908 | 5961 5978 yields -0.11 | 7.87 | 9.2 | 9.21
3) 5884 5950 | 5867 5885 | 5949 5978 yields 0.07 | 10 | 9.22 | 9.55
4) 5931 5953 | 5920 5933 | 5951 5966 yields -0.12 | 9.6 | 10.7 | 9.55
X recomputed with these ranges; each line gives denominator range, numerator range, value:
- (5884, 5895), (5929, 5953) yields 1.39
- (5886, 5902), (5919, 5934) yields 1.36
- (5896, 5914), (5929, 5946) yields 1.28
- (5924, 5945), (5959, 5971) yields 0.91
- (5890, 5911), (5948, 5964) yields 1.29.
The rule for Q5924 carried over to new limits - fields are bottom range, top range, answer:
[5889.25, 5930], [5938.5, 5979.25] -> 1.19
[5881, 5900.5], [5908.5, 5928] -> 1.17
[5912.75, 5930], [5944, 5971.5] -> 1.07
